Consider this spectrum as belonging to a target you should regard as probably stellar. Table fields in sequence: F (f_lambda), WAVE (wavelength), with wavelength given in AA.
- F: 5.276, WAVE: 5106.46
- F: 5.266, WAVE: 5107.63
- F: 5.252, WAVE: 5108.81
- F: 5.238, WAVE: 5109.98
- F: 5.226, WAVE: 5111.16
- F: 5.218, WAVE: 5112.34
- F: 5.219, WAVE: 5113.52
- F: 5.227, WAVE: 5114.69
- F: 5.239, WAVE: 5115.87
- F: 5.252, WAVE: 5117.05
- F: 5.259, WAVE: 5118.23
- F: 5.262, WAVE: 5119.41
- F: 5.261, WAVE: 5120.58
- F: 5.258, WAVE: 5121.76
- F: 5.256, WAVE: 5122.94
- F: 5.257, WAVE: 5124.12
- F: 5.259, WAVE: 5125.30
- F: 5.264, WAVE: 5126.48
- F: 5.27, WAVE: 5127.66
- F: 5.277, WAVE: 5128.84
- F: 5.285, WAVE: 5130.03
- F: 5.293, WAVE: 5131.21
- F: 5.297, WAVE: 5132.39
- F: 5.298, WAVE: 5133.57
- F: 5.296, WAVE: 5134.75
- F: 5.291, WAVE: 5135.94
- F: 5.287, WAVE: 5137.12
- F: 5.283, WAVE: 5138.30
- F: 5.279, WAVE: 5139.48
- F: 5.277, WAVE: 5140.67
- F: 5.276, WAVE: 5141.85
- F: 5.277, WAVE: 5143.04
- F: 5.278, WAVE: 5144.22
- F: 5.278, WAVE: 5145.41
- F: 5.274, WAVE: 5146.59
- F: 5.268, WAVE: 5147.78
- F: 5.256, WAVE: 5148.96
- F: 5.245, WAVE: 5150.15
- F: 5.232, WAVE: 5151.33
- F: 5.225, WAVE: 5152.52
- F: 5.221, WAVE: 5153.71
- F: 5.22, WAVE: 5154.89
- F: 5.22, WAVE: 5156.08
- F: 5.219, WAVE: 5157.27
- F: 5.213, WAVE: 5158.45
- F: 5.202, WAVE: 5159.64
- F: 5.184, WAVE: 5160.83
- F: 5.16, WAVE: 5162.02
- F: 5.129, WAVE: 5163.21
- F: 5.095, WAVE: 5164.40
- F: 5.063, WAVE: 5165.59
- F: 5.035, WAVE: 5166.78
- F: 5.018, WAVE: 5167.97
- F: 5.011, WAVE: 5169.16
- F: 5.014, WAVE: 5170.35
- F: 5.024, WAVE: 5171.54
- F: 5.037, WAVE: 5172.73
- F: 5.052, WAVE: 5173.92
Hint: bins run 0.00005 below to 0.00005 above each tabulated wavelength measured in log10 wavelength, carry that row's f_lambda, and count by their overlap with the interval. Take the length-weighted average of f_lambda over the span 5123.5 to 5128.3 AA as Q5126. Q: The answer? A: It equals 5.26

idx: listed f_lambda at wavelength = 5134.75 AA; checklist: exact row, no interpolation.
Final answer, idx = 5.296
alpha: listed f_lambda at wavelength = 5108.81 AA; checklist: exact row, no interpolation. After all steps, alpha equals 5.252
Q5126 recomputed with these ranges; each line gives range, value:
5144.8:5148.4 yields 5.27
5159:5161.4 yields 5.19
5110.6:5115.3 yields 5.22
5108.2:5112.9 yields 5.23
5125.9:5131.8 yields 5.27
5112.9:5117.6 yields 5.23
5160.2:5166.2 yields 5.12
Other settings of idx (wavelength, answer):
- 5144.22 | 5.278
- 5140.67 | 5.277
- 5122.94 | 5.256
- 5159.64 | 5.202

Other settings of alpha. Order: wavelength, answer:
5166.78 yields 5.035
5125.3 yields 5.259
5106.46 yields 5.276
